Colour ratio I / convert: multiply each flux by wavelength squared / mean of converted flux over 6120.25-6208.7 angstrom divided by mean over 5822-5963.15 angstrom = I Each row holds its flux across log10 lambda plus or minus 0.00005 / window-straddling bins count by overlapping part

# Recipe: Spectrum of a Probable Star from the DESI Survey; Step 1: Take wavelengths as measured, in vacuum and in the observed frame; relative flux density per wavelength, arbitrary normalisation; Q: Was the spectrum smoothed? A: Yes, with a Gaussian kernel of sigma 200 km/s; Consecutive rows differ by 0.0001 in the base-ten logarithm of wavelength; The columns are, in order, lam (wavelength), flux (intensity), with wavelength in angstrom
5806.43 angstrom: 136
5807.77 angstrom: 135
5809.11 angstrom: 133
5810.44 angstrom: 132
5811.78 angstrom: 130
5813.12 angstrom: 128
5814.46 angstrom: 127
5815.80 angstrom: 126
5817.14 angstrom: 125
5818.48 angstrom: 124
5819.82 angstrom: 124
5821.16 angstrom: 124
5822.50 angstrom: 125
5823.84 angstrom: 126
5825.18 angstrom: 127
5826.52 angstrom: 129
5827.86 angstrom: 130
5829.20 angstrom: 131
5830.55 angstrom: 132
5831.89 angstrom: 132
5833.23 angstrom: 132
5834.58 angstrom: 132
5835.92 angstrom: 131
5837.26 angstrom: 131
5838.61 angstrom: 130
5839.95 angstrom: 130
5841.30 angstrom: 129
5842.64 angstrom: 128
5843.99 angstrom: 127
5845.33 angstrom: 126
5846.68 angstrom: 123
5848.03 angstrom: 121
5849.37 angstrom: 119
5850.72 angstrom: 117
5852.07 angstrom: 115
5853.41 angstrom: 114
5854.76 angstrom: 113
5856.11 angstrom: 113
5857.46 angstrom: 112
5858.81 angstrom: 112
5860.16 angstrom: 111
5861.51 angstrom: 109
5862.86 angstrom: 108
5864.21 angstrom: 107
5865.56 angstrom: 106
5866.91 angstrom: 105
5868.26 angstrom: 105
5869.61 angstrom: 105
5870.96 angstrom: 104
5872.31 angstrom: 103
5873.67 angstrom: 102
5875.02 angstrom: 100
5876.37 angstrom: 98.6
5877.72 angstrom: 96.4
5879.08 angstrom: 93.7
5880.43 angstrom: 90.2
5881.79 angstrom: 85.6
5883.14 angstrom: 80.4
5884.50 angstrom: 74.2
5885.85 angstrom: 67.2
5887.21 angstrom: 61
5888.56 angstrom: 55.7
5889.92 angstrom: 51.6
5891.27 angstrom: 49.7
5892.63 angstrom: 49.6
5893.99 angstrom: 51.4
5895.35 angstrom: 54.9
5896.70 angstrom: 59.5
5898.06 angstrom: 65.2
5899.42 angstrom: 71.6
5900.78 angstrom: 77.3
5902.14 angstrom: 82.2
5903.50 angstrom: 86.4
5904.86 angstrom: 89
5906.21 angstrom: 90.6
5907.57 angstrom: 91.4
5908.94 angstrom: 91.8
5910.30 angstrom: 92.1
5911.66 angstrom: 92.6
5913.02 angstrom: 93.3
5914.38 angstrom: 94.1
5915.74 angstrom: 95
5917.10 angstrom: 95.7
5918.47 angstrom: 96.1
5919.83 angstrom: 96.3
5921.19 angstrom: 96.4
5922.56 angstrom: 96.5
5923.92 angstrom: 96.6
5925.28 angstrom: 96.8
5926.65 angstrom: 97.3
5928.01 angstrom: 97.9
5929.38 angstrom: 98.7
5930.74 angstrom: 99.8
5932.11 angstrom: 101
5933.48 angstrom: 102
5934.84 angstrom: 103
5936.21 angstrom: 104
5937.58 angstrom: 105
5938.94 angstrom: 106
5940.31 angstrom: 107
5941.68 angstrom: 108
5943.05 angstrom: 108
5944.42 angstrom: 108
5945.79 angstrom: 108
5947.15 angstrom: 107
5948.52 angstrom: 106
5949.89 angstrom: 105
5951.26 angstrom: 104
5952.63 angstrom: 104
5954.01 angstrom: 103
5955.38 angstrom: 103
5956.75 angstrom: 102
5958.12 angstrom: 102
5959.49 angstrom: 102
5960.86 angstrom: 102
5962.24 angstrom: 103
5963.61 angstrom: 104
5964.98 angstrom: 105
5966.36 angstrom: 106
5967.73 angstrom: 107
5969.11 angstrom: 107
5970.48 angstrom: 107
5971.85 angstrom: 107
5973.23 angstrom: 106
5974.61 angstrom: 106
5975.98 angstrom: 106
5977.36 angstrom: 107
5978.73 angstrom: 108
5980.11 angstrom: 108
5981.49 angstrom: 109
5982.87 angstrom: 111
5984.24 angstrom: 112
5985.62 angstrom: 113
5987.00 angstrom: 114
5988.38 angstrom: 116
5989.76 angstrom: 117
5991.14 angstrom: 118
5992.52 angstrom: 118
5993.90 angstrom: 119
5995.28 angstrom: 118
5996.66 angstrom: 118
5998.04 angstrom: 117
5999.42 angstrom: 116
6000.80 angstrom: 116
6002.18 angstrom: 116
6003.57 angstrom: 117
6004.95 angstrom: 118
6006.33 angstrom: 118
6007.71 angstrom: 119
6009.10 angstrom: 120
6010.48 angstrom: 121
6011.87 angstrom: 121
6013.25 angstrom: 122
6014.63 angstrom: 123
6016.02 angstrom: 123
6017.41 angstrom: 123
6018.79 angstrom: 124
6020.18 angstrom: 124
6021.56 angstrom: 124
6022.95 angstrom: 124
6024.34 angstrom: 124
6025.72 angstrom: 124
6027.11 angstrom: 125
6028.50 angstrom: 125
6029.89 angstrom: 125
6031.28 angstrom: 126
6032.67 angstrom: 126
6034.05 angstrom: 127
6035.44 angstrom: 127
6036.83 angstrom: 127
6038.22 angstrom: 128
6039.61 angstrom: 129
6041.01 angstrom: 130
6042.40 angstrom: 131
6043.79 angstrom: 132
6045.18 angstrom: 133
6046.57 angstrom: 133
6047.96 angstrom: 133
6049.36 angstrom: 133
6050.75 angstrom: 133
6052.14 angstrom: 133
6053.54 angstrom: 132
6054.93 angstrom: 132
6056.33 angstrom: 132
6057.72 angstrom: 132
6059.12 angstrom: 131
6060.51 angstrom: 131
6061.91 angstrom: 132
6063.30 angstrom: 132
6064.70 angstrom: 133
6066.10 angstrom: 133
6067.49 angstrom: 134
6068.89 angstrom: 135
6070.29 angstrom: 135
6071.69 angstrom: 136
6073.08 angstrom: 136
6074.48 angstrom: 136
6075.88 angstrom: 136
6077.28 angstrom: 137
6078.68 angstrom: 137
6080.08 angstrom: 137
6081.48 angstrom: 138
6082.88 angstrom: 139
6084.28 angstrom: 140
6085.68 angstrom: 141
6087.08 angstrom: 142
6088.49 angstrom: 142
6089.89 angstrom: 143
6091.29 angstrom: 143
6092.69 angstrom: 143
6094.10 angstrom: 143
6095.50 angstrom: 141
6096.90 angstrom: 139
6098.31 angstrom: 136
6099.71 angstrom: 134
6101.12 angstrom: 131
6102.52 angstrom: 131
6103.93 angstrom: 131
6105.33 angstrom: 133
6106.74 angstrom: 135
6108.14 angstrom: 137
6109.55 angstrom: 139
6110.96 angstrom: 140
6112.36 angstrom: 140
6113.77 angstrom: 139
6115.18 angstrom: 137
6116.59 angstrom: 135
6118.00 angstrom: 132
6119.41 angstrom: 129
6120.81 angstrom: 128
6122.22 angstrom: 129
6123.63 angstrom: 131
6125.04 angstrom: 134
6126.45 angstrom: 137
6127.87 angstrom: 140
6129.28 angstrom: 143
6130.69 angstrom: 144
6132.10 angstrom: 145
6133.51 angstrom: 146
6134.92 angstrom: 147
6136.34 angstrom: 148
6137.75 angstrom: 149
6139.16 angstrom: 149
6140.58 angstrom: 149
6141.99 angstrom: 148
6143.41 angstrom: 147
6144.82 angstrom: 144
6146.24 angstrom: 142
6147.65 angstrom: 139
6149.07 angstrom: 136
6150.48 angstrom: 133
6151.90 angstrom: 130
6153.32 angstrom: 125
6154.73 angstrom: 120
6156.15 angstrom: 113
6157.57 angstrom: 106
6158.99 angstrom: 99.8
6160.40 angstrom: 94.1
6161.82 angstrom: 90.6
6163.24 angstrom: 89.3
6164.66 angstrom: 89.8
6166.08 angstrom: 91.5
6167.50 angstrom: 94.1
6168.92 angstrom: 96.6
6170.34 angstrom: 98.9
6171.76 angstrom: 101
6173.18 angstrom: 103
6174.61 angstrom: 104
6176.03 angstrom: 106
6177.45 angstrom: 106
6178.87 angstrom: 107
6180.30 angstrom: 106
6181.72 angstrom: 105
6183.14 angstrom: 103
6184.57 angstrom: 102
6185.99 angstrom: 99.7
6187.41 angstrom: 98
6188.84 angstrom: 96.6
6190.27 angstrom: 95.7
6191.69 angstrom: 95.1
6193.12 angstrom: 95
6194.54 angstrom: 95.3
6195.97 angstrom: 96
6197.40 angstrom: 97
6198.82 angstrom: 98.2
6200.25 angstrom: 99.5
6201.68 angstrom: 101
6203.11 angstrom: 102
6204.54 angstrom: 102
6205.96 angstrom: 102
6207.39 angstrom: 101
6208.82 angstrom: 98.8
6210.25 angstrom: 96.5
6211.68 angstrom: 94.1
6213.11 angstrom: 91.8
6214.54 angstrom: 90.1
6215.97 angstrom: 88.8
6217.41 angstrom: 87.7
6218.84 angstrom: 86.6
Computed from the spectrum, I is 1.24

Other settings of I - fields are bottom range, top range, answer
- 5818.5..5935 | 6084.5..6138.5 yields 1.48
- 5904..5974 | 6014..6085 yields 1.34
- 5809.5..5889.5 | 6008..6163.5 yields 1.26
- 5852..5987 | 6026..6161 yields 1.47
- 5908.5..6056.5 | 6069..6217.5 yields 1.13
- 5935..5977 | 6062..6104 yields 1.36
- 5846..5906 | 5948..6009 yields 1.25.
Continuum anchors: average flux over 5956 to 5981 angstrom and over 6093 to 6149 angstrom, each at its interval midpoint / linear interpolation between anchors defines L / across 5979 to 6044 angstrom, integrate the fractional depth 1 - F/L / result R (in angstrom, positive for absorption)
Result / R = -3.4 angstrom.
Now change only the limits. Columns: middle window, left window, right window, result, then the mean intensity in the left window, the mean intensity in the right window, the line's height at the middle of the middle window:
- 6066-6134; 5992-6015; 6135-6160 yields -4.45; 119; 134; 129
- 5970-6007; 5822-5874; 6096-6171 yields 3.27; 119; 129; 124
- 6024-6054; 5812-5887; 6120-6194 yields -3.06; 115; 119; 117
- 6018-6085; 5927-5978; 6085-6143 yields -2.91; 104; 139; 126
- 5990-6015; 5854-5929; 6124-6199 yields -4.46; 89.4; 117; 101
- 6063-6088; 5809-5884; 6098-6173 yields -2.13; 117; 128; 126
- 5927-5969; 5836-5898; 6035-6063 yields 3.38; 98.7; 131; 113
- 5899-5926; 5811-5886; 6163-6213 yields 5.05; 115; 99.1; 112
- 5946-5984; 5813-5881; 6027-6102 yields 6.31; 118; 134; 127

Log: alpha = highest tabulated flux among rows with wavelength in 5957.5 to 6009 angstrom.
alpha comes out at 119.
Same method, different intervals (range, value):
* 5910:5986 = 113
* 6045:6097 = 143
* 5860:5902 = 111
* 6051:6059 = 133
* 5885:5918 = 95.7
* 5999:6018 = 123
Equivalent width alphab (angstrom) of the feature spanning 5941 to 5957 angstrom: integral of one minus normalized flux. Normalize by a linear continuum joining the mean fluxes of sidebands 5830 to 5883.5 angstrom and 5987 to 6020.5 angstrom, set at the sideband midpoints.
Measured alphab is 1.6 angstrom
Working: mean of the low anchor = 113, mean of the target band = 106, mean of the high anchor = 119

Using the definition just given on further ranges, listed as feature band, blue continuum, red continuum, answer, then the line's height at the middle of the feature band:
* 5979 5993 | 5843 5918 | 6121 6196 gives -1.50 angstrom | 102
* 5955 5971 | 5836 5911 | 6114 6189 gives 0.02 angstrom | 104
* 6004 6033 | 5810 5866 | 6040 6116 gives 2.15 angstrom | 133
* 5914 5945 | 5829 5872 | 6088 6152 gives 6.04 angstrom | 125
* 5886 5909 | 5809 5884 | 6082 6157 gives 9.94 angstrom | 121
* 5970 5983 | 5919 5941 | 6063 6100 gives 0.52 angstrom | 112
